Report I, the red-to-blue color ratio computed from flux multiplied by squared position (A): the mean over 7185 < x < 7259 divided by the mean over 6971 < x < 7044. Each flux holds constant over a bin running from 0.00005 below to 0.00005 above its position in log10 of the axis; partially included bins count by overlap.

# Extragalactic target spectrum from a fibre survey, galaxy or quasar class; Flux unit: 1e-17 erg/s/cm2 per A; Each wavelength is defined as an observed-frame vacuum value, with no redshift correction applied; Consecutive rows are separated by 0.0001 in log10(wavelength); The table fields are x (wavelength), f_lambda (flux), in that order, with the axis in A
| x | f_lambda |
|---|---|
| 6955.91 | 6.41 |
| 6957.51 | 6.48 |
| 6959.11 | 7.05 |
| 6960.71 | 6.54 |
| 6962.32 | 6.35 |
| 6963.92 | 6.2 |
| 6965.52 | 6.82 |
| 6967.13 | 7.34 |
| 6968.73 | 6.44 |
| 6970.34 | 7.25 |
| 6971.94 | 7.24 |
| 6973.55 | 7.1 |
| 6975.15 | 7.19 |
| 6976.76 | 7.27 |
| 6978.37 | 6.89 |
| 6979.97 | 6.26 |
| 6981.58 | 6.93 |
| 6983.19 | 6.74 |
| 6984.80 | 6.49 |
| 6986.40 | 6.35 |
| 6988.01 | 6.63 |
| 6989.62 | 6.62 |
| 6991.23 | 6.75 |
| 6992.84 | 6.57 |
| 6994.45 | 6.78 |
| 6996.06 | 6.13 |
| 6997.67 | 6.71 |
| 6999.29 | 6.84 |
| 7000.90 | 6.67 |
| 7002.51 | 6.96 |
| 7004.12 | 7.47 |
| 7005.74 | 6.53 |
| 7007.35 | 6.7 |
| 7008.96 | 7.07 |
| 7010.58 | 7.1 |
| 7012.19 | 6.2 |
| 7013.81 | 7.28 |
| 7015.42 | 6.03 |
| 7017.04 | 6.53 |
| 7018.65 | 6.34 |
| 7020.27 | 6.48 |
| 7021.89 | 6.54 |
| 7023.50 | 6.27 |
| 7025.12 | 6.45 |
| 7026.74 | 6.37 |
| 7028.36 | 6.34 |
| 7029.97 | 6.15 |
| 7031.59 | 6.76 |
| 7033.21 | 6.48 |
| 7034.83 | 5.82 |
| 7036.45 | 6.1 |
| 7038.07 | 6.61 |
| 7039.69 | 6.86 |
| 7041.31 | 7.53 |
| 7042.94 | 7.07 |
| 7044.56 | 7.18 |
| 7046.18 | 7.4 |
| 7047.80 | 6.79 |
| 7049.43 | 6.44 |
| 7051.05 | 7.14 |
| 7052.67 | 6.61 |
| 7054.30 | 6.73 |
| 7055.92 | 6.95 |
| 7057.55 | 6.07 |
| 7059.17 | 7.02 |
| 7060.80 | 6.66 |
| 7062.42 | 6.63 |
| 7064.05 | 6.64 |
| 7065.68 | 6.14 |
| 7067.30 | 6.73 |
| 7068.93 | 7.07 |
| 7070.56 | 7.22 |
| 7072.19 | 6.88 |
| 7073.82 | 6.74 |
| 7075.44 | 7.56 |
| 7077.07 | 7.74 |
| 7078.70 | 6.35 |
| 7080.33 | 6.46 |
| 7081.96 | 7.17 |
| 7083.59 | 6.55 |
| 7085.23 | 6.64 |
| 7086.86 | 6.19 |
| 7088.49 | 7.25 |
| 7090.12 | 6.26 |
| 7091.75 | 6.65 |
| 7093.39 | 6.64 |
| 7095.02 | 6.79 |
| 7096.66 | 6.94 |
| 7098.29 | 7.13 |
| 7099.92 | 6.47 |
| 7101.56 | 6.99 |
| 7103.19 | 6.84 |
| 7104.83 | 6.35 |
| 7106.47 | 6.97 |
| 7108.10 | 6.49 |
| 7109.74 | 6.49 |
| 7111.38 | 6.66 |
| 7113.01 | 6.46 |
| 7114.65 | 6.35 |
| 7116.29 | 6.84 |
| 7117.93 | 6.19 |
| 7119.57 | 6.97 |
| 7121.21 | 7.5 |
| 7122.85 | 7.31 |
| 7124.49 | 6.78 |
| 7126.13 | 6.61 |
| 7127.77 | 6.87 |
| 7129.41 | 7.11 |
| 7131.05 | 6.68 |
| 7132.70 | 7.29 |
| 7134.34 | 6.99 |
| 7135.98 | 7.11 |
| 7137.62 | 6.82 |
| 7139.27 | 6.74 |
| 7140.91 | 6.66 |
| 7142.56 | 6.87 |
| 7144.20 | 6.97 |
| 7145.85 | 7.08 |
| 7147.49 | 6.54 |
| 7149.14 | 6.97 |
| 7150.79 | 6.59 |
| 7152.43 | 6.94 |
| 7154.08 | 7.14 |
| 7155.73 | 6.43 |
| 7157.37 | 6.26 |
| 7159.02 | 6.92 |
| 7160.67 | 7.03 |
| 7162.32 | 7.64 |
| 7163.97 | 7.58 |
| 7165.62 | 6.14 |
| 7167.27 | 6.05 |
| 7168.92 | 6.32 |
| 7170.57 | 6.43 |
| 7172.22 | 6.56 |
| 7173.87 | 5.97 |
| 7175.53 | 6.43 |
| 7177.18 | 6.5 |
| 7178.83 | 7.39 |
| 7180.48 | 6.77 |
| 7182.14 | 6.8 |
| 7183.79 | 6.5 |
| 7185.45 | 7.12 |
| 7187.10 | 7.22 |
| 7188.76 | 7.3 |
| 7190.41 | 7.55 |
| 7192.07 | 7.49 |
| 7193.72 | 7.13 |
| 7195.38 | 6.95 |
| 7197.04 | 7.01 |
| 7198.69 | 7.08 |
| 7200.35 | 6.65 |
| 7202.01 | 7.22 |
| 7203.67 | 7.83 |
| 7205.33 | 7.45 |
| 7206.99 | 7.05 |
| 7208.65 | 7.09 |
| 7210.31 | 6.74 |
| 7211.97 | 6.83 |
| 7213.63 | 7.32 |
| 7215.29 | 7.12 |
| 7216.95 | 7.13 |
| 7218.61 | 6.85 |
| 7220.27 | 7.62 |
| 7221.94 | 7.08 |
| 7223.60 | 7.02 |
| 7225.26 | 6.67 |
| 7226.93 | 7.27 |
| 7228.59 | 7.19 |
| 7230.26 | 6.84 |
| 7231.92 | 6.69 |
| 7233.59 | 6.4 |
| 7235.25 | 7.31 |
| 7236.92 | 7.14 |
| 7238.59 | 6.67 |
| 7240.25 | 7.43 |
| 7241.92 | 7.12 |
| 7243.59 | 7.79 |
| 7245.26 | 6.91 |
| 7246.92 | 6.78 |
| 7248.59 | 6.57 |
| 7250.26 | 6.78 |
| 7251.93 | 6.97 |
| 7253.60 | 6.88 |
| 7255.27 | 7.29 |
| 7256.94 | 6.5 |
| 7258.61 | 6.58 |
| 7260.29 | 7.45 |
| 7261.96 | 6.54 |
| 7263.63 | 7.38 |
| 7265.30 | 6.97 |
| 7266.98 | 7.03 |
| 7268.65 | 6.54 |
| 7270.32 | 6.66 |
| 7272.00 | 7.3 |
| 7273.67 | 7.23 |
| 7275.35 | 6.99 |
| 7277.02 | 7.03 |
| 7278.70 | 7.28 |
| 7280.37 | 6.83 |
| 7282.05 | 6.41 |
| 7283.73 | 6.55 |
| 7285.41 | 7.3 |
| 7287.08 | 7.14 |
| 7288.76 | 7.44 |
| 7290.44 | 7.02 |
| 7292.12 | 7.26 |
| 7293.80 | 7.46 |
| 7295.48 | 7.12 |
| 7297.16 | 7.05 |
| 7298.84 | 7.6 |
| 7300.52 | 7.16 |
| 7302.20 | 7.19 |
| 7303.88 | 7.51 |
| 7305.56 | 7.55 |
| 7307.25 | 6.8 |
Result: 1.12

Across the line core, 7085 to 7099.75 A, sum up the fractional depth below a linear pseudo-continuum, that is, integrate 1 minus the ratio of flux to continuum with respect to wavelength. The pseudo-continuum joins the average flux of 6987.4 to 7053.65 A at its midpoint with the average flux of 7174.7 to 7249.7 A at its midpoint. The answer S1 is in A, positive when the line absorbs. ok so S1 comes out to 0.20 A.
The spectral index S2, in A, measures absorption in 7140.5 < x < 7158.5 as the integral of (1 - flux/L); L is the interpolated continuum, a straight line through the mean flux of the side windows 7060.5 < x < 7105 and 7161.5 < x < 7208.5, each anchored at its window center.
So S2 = 0.3 A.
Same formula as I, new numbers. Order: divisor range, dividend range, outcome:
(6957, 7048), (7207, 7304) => 1.13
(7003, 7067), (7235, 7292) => 1.12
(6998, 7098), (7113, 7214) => 1.06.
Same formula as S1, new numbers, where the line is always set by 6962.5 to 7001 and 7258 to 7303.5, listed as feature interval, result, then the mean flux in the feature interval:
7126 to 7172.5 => 0.8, 6.81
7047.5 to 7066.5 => 0.5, 6.65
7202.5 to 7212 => -0.3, 7.19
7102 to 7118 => 0.7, 6.59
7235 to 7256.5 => 0.0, 7.03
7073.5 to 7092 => 0.1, 6.81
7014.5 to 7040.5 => 1.6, 6.39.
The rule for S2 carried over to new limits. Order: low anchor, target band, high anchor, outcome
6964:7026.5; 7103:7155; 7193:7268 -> 0.6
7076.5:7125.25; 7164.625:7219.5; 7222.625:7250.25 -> -0.1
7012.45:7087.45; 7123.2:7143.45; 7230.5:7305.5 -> -0.2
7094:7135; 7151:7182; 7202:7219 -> 1.3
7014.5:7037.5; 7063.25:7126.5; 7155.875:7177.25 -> -3.0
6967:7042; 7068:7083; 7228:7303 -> -0.5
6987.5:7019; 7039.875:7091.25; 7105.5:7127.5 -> -0.8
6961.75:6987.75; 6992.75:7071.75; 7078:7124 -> 1.0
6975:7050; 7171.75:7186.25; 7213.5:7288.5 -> 0.5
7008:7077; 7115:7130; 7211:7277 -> -0.2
